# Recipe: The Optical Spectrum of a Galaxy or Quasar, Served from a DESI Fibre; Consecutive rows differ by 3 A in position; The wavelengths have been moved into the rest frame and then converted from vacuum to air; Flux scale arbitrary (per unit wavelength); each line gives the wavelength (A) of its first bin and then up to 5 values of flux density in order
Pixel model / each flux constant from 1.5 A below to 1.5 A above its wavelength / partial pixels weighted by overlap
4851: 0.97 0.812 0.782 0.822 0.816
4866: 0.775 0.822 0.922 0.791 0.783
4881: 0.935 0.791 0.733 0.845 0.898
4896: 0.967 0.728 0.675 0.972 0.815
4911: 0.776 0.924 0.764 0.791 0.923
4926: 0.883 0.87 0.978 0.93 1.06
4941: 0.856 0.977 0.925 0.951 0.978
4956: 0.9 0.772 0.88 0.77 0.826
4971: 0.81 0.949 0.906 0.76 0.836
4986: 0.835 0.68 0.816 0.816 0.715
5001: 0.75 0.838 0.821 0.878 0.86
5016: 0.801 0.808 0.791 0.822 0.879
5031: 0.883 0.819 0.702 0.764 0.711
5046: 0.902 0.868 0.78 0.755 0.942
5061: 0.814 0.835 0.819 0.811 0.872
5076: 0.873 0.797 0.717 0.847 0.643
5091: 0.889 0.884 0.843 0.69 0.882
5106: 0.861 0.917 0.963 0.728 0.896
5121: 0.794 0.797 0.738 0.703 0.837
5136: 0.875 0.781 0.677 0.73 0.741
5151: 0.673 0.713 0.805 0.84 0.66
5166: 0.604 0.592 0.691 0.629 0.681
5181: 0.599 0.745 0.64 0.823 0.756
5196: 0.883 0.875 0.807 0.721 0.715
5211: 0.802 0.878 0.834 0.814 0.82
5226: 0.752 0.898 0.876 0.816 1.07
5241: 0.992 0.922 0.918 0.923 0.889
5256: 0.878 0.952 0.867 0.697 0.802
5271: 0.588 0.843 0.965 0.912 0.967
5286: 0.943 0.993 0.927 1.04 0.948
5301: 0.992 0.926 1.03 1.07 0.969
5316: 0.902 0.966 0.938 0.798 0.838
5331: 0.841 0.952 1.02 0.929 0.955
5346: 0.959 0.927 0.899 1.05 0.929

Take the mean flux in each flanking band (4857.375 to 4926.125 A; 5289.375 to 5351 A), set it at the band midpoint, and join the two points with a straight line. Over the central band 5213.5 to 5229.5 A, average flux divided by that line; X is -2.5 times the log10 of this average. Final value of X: 0.12 mag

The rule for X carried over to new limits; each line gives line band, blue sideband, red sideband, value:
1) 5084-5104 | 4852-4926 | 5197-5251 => 0.05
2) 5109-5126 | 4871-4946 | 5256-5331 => 0.06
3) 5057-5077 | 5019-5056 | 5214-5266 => -0.04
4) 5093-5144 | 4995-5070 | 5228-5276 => 0.03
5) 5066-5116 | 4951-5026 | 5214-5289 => 0.02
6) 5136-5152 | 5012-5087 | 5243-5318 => 0.16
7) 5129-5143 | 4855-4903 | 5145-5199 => -0.08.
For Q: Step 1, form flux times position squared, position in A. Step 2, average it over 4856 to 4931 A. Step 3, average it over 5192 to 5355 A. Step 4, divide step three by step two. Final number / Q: 1.2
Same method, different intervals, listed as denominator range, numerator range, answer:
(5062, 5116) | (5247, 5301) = 1.16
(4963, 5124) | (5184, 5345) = 1.17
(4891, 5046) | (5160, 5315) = 1.11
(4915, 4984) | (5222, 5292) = 1.13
